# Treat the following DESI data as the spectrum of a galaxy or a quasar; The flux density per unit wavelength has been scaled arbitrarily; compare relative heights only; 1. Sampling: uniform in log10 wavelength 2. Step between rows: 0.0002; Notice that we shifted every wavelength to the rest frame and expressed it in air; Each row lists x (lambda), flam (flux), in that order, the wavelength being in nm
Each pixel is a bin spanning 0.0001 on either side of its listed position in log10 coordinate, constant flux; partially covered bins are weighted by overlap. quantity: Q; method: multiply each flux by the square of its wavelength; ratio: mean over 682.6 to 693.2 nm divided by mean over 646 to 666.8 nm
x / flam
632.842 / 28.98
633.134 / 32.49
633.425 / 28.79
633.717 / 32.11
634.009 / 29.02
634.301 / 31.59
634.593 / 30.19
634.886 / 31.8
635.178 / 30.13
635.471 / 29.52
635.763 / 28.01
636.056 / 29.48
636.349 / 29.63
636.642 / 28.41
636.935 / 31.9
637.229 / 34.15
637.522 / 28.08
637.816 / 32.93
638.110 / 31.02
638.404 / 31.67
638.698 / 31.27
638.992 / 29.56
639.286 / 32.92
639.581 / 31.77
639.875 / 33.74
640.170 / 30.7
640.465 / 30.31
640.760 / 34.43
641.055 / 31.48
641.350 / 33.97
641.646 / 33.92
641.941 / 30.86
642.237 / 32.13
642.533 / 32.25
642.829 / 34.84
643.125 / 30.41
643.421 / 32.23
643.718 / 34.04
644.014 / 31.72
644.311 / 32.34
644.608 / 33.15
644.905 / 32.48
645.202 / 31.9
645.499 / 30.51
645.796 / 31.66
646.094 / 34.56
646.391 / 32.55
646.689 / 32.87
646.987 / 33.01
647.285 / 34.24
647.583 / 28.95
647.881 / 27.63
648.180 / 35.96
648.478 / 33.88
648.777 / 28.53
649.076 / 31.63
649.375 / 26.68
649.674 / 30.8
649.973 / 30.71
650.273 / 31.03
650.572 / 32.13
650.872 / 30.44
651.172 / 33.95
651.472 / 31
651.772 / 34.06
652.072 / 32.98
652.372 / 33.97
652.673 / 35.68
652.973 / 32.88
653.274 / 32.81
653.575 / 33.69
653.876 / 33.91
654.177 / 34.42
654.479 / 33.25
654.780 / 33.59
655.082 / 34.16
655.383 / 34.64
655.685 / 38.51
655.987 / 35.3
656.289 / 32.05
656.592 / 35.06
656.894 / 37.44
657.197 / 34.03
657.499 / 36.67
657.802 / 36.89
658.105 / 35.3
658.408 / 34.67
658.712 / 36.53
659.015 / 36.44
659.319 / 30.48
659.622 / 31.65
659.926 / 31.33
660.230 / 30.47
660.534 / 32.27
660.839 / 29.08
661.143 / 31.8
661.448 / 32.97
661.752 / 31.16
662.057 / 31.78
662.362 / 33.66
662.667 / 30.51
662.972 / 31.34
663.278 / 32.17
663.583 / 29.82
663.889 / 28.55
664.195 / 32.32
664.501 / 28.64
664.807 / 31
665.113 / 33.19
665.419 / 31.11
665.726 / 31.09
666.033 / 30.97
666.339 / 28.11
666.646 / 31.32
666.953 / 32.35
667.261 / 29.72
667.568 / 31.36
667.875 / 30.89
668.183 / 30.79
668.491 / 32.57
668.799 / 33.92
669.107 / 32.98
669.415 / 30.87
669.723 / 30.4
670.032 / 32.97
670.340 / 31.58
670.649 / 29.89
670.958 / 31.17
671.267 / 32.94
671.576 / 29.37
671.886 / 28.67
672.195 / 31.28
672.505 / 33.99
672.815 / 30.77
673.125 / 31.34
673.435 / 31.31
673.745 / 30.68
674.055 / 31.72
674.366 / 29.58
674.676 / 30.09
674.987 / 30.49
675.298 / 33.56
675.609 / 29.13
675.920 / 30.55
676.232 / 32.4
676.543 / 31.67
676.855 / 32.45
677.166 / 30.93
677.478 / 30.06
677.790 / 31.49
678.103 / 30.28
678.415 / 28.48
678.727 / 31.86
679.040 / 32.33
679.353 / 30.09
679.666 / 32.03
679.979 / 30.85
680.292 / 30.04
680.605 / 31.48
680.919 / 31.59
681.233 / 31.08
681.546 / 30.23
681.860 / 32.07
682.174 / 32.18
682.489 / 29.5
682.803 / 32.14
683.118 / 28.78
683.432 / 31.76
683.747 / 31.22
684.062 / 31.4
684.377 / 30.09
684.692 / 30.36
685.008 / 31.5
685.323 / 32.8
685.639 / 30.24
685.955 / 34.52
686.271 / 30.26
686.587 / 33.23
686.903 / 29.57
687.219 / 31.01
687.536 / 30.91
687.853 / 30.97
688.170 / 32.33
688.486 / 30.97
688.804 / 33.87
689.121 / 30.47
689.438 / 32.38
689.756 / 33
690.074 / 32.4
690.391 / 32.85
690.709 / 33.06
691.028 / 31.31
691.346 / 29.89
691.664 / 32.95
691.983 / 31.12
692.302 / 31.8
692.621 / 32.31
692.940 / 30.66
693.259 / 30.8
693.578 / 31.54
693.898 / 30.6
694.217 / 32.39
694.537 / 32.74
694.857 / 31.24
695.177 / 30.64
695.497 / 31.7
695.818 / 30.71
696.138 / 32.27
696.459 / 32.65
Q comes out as 1.07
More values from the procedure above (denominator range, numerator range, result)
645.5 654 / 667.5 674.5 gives 1.04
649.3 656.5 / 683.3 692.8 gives 1.06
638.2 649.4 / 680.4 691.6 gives 1.11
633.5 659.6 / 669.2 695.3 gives 1.07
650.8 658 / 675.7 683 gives 0.98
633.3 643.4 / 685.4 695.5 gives 1.18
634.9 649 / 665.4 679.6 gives 1.08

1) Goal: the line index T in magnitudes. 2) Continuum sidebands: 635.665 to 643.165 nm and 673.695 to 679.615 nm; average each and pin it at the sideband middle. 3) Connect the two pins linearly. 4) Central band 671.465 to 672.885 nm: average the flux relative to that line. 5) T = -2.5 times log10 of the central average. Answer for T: 0.01 mag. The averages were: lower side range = 31.6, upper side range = 31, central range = 30.8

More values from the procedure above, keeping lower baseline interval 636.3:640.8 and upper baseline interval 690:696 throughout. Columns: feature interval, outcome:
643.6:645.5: -0.03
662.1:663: -0.01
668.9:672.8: 0.01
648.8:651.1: 0.03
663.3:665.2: 0.03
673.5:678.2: 0.02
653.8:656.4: -0.10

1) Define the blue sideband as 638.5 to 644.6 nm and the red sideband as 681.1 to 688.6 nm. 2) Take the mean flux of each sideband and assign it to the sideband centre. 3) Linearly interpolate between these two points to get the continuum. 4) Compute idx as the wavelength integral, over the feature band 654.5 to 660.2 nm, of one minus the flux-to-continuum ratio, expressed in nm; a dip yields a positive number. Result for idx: -0.48 nm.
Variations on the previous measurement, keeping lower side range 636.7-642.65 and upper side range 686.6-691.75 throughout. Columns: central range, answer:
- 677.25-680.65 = 0.11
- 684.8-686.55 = -0.01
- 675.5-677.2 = 0.03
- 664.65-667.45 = 0.07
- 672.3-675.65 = 0.06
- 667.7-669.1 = -0.01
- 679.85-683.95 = 0.10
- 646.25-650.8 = 0.07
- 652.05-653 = -0.07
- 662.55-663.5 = 0.02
